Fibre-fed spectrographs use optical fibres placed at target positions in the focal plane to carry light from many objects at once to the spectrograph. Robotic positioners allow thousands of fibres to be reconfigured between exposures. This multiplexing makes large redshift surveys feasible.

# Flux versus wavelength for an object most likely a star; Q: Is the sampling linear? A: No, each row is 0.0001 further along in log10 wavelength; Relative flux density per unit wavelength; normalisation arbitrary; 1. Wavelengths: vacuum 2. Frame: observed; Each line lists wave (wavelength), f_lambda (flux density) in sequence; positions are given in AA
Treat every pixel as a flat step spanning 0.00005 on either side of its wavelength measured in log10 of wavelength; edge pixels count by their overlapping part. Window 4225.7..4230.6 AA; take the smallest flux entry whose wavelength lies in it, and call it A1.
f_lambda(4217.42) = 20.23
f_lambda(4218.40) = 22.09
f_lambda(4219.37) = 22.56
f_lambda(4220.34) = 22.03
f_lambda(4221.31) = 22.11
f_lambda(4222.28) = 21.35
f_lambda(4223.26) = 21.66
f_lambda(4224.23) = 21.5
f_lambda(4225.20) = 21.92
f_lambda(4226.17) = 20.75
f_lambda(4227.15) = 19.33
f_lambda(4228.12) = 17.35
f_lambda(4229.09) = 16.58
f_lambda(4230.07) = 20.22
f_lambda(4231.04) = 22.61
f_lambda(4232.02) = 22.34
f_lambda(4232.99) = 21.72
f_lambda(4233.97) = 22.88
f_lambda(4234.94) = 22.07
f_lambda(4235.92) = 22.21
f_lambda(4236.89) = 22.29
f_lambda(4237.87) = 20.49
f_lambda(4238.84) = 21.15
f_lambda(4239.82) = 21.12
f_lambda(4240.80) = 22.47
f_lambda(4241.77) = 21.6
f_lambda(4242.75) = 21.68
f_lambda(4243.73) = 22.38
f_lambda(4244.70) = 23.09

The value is 16.58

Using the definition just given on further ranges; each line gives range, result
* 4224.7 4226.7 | 20.75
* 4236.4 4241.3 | 20.49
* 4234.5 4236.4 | 22.07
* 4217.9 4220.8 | 22.03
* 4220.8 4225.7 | 21.35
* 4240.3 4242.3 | 21.6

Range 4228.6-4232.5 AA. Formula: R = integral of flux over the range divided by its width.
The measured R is 20.4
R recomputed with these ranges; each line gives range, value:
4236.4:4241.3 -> 21.5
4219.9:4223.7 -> 21.8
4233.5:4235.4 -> 22.5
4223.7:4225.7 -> 21.8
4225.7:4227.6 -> 20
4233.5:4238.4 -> 22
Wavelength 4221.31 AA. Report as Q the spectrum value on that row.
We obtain 22.11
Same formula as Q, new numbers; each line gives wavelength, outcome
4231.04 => 22.61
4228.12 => 17.35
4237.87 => 20.49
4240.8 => 22.47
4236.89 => 22.29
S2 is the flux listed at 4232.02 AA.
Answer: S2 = 22.34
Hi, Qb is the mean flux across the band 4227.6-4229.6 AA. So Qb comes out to 17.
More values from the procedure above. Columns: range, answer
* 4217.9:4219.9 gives 22.2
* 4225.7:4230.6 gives 18.9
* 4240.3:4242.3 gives 22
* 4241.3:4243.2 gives 21.6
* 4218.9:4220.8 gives 22.3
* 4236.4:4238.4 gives 21.5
